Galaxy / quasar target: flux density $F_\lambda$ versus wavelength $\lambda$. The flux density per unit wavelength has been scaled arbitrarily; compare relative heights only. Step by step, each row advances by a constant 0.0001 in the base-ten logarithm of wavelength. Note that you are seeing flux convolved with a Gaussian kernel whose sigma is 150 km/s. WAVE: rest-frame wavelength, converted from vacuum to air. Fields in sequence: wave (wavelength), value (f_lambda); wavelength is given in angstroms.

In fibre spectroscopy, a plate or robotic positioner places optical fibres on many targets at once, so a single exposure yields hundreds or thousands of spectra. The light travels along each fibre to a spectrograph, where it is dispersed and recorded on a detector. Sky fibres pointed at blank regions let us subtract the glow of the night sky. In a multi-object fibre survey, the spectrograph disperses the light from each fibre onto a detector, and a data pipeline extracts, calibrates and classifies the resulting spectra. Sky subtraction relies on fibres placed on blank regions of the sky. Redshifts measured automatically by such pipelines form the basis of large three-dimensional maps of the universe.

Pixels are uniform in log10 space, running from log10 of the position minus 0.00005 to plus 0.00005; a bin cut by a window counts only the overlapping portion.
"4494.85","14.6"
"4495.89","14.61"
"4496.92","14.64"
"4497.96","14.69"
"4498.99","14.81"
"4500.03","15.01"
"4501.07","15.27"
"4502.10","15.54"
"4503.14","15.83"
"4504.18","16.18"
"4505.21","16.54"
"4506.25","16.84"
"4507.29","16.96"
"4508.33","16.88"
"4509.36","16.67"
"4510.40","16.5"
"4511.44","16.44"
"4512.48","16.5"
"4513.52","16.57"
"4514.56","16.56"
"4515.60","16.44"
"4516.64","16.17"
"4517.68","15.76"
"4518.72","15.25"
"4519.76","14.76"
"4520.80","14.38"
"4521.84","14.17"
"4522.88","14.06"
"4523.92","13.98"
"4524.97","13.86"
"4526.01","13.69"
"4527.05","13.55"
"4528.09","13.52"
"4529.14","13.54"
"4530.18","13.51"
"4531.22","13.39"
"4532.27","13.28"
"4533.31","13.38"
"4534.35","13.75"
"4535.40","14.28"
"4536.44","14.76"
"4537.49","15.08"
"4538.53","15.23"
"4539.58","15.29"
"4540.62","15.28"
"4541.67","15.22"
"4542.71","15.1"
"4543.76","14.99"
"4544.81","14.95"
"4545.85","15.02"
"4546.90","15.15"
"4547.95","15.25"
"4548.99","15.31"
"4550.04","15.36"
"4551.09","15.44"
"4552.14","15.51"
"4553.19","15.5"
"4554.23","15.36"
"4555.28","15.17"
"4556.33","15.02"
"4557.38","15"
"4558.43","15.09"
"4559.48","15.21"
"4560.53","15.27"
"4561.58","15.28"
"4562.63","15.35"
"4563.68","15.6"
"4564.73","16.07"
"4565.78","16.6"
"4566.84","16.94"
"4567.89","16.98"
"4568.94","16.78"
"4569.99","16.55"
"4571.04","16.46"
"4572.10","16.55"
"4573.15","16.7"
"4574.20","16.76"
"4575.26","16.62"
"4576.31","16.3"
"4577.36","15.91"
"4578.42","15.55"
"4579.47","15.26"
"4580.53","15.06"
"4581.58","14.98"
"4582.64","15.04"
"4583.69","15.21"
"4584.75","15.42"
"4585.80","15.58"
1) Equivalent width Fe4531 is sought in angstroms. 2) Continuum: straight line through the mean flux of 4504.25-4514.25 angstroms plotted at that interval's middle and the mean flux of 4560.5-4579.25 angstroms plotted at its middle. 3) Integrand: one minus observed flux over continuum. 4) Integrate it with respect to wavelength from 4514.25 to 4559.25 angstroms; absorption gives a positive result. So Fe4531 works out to 4.6 angstroms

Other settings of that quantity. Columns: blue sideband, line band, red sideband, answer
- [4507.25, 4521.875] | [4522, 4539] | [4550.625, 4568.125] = 2.1 angstroms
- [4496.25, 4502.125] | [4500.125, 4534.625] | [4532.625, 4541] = -0.8 angstroms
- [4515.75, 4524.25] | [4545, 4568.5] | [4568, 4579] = 0.7 angstroms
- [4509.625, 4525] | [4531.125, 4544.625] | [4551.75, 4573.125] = 0.9 angstroms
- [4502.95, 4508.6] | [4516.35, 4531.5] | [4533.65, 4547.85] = 1.4 angstroms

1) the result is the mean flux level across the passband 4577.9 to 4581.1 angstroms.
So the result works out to 15.3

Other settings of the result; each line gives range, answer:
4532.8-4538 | 14.2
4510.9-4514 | 16.5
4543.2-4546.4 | 15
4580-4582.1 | 15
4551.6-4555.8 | 15.4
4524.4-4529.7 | 13.6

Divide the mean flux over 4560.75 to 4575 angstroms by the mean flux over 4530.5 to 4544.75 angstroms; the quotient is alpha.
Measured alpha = 1.1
